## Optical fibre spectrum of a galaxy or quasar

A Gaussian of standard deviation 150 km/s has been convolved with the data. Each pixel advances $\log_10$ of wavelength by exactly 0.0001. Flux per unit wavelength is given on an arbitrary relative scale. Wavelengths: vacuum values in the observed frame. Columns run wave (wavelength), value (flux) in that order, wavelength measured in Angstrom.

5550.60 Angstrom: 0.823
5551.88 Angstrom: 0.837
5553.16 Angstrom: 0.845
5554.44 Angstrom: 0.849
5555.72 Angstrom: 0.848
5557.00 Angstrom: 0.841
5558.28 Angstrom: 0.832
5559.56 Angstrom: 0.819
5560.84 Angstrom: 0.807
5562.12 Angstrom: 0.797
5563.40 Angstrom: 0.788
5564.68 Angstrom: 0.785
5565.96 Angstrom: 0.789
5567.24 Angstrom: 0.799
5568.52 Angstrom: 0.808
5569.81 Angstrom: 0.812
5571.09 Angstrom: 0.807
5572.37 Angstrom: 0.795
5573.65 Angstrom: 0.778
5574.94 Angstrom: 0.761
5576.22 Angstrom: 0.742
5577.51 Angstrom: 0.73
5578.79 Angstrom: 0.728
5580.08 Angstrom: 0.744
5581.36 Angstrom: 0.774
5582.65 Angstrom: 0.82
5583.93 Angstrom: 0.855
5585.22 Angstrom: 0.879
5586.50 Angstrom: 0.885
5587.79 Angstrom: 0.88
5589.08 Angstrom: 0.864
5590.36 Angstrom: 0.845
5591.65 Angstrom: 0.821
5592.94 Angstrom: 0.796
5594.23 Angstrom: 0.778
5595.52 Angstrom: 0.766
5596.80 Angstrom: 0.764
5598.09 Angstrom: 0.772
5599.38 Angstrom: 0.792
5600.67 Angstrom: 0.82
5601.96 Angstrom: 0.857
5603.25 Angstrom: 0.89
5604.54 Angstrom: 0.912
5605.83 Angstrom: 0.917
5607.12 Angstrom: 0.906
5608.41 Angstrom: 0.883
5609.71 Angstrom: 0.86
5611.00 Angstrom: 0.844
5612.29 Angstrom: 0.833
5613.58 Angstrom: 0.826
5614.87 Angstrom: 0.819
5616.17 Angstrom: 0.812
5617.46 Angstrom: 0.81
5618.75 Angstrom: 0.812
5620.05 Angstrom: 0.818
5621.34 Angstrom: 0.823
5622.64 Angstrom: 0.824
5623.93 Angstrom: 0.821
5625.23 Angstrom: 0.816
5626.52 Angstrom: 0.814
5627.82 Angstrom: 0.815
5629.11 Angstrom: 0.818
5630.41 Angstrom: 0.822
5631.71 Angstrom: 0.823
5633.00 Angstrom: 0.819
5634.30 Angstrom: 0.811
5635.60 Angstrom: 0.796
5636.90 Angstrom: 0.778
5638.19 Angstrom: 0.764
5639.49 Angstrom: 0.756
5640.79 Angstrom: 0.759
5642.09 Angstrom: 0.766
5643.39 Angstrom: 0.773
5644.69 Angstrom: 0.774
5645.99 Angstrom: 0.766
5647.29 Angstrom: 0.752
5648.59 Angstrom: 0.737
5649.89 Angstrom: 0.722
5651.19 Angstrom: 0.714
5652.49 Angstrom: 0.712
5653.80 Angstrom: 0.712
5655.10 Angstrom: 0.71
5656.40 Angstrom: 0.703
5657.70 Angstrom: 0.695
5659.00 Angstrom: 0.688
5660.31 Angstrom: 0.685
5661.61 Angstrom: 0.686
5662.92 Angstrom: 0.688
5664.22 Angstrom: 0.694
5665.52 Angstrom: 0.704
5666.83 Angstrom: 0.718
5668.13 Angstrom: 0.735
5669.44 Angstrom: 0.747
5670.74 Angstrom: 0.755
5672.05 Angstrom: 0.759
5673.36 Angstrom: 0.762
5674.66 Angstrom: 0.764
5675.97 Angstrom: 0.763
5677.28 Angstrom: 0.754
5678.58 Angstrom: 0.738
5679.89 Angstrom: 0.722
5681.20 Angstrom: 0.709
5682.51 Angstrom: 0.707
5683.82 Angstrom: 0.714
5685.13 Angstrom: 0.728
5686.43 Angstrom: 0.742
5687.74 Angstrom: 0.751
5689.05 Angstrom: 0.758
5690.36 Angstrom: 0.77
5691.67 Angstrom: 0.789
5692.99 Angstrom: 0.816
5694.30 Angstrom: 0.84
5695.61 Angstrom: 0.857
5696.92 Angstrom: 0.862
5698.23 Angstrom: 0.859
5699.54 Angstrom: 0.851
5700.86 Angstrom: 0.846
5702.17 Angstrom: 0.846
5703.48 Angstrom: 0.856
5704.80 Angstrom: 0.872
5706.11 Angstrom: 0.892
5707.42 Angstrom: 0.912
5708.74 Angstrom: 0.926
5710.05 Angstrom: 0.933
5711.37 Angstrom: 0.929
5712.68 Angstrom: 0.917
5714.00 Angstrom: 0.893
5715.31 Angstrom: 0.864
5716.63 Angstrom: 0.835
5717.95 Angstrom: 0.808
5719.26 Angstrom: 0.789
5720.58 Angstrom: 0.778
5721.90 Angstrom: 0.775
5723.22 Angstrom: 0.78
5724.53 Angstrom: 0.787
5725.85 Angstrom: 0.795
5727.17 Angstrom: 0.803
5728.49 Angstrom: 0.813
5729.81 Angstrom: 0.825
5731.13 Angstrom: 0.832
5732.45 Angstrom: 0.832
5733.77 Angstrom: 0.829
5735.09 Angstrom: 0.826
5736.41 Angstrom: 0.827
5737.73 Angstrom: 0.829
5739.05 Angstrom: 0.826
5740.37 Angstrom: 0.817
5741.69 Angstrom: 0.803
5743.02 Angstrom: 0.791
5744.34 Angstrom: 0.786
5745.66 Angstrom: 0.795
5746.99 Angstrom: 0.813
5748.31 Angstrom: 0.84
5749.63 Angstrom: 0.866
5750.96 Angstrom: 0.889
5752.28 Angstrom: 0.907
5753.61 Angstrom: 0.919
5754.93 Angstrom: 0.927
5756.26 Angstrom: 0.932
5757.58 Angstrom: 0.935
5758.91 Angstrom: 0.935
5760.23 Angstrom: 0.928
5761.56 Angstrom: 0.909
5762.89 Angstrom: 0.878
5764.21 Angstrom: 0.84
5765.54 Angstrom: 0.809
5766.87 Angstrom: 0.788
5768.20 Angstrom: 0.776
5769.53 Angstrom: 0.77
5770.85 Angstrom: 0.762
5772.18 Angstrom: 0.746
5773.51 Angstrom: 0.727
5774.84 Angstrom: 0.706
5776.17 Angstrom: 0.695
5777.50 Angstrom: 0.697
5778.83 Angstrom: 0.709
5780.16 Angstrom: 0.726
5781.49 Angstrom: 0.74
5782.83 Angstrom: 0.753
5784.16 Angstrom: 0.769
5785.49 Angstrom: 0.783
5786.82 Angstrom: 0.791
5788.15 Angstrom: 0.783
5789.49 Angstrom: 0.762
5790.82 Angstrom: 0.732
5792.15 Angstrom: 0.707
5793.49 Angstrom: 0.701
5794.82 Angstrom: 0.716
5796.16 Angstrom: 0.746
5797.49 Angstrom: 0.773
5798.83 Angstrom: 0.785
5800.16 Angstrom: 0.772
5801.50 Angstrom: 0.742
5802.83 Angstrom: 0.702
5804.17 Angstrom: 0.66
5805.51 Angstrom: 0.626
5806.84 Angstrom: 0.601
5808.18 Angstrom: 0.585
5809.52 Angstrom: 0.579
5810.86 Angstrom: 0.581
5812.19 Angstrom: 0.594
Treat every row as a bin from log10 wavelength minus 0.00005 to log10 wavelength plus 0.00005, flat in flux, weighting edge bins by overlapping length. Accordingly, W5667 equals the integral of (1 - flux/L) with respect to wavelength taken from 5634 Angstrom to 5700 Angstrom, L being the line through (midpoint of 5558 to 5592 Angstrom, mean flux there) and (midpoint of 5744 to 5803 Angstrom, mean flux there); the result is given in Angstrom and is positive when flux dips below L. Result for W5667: 4.1 Angstrom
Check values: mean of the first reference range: 0.805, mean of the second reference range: 0.796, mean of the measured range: 0.751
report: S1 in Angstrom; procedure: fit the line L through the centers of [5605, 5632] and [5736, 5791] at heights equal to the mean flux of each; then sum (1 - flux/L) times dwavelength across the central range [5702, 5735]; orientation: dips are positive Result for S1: -1.1 Angstrom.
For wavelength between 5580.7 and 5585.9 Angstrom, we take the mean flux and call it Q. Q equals 0.833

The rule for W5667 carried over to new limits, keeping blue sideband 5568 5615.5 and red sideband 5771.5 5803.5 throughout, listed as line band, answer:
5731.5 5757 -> -2.9 Angstrom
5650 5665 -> 1.8 Angstrom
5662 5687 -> 1.8 Angstrom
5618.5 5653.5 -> 0.8 Angstrom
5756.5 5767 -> -1.9 Angstrom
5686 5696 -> -0.1 Angstrom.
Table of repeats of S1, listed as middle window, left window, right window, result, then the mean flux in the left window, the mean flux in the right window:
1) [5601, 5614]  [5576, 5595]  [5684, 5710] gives -0.9 Angstrom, 0.81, 0.831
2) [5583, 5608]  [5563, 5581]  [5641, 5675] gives -2.6 Angstrom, 0.776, 0.728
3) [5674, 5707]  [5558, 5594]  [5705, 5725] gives 2.1 Angstrom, 0.804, 0.856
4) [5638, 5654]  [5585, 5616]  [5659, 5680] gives 0.4 Angstrom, 0.841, 0.728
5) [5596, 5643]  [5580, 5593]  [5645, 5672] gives -2.3 Angstrom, 0.839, 0.718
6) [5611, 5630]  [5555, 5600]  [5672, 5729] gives -0.3 Angstrom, 0.803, 0.811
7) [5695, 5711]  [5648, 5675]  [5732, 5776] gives -2.2 Angstrom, 0.718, 0.834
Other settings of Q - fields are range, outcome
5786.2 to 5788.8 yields 0.788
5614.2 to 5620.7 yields 0.814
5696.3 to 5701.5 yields 0.854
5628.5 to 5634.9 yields 0.818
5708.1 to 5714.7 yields 0.92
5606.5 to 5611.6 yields 0.872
